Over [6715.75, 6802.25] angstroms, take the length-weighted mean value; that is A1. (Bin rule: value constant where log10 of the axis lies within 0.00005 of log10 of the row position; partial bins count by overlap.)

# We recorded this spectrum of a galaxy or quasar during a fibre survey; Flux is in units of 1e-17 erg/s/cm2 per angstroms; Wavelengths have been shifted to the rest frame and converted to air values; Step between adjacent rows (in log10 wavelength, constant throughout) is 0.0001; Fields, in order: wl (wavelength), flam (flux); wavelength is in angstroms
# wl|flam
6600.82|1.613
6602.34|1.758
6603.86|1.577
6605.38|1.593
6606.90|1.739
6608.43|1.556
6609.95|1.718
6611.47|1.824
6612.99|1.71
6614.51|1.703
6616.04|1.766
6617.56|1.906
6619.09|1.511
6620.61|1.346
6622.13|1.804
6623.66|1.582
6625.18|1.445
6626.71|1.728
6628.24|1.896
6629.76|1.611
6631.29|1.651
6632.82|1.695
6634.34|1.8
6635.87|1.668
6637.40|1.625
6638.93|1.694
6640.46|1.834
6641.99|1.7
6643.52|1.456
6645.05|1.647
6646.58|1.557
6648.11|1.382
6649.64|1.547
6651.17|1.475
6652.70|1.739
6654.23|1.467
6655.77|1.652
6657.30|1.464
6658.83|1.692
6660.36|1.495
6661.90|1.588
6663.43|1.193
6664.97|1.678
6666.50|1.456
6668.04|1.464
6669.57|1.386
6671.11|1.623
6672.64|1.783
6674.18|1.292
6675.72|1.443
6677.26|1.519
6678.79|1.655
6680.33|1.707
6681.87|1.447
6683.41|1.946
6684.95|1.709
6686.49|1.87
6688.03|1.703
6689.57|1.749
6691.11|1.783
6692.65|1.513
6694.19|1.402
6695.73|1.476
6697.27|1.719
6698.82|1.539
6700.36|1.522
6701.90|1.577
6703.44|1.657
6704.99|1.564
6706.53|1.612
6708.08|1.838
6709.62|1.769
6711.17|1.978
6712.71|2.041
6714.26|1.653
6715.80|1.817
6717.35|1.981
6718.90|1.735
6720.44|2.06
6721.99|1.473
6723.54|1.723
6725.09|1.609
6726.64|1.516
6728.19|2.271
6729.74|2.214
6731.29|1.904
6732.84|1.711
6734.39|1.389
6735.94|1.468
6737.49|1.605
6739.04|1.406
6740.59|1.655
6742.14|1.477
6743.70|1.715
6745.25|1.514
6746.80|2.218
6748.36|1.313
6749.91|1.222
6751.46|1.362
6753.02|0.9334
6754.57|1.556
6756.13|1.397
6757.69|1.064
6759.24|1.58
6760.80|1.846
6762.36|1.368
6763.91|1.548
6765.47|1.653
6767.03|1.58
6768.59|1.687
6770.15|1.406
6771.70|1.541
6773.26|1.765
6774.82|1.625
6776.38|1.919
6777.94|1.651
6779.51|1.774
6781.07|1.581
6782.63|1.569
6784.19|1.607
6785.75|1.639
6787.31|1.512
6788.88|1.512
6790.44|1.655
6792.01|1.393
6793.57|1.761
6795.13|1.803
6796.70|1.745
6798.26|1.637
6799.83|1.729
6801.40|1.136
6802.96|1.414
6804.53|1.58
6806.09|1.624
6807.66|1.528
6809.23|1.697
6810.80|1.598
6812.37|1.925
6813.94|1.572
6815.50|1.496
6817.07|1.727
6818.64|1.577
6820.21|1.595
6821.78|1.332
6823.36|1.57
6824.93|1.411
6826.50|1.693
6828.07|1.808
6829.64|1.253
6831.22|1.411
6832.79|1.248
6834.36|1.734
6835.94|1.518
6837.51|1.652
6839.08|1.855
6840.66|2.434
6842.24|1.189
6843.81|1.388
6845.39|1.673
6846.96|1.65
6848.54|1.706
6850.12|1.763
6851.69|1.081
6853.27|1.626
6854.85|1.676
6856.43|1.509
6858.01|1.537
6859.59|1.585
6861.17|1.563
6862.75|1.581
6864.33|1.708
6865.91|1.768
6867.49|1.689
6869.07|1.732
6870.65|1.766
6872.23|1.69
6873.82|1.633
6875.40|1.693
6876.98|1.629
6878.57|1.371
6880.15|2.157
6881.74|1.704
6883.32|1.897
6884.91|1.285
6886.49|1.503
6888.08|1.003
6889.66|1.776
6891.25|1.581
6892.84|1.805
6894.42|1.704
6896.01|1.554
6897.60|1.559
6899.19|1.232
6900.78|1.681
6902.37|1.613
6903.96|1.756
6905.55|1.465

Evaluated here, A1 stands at 1.61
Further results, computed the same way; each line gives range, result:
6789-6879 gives 1.6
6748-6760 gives 1.3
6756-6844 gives 1.59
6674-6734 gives 1.71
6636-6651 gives 1.6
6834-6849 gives 1.68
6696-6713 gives 1.69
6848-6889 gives 1.61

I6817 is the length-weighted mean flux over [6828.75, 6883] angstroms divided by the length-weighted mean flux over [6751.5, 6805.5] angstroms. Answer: 1.0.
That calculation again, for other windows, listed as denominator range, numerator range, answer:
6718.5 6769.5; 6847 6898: 1.01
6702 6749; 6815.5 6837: 0.88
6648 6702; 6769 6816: 1.02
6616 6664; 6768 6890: 1.00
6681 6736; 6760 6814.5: 0.94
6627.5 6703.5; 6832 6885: 1.03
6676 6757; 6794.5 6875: 0.97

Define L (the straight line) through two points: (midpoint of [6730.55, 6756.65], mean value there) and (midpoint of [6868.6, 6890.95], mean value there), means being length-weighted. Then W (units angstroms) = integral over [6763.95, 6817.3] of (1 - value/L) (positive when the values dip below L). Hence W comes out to -2.0 angstroms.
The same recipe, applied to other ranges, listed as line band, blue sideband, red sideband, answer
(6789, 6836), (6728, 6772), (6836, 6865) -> 0.7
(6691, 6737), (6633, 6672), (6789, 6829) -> -3.8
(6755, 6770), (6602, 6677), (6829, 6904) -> 0.8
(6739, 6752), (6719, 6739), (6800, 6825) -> 1.1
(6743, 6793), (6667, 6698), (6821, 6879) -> 1.5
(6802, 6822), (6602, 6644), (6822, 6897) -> 0.4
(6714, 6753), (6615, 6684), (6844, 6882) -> -1.2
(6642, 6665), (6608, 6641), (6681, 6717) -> 2.1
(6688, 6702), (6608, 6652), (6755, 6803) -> 0.2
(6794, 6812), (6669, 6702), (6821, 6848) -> -0.2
